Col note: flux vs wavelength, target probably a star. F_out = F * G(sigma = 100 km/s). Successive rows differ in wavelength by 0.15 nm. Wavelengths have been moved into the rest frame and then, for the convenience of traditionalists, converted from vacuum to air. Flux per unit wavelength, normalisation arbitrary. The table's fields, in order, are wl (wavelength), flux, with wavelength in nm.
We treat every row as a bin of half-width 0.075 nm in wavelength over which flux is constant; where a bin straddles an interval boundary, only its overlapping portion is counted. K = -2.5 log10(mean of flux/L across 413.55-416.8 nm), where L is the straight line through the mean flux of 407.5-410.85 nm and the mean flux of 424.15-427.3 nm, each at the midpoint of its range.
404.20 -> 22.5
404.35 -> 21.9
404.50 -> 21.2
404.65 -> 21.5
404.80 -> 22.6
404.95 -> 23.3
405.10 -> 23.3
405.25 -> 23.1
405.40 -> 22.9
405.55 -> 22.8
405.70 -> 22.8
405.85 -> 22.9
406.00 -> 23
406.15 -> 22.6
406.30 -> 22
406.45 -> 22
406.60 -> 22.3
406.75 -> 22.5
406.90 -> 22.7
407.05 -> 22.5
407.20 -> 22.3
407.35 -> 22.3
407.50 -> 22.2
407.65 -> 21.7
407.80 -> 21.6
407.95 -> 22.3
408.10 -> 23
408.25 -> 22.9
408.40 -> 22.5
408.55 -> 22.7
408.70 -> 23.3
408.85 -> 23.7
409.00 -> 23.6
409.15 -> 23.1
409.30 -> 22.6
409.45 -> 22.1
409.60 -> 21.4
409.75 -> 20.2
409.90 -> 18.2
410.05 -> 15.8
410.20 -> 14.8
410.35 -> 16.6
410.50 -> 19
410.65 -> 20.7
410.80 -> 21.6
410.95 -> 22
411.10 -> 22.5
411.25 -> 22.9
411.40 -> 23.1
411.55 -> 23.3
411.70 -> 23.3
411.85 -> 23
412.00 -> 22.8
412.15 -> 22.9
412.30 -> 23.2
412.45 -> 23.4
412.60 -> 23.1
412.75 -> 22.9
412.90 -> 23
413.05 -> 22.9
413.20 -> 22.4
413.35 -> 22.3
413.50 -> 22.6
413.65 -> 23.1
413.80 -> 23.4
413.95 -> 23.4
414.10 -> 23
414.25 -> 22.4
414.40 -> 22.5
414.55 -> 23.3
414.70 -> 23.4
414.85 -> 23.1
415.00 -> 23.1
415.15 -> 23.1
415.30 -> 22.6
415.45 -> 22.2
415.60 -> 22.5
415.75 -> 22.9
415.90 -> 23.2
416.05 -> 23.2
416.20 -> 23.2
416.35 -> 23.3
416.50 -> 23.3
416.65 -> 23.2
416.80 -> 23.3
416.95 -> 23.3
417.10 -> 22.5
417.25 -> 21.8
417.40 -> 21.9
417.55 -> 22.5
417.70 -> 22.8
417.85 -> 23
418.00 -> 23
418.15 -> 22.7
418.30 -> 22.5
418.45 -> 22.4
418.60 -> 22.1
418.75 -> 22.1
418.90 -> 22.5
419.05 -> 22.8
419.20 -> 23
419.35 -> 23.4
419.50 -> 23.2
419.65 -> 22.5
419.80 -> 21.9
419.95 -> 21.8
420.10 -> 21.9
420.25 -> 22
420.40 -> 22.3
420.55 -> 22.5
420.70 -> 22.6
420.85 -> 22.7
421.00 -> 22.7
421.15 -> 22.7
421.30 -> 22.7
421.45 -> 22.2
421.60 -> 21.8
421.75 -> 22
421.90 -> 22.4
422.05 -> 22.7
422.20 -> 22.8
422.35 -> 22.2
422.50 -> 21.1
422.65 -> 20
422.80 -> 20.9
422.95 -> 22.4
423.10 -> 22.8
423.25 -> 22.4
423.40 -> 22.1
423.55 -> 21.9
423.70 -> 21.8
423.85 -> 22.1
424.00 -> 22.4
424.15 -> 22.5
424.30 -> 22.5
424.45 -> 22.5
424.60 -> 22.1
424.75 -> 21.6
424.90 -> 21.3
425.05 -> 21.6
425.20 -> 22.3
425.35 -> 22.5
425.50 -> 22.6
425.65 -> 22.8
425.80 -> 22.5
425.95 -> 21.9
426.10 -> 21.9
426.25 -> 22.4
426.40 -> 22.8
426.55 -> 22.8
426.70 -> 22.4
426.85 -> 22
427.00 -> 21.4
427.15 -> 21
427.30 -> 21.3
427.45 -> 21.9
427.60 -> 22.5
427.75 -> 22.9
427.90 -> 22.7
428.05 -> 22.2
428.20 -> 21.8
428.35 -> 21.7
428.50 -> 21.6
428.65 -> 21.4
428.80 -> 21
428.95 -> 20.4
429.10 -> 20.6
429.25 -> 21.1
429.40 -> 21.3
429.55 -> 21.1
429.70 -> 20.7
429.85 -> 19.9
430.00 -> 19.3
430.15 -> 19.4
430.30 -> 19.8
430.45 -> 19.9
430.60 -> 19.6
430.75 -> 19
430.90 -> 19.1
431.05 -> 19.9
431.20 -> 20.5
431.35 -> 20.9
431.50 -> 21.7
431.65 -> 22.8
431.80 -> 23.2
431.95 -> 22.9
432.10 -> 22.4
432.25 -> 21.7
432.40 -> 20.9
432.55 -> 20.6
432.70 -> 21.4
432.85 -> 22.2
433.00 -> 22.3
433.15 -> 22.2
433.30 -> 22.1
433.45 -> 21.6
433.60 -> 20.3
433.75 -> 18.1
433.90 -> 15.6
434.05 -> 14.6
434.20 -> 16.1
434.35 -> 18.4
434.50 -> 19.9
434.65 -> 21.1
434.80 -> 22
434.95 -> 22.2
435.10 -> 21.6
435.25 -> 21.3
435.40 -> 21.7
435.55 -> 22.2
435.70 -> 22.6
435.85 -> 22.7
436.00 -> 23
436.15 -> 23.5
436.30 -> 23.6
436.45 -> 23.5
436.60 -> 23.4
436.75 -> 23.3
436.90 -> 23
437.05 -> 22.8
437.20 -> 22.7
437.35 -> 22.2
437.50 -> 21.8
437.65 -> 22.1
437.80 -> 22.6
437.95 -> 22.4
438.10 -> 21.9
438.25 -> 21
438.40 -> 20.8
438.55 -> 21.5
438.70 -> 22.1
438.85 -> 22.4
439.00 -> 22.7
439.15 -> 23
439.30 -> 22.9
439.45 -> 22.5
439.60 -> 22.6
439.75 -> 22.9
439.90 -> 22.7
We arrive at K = -0.08 mag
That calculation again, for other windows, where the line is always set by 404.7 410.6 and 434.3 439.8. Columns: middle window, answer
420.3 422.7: -0.01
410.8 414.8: -0.05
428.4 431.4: 0.09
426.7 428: 0.00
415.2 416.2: -0.04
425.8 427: -0.01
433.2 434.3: 0.20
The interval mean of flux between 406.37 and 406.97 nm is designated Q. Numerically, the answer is 22.4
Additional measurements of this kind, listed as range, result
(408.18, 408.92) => 23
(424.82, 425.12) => 21.5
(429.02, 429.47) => 21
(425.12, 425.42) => 22.4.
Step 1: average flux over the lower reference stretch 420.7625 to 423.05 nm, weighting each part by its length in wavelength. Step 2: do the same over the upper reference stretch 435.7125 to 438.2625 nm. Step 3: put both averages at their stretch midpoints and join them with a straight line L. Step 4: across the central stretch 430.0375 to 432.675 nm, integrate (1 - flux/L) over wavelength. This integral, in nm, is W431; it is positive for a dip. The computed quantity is 0.19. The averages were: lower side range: 22.1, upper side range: 22.7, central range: 20.8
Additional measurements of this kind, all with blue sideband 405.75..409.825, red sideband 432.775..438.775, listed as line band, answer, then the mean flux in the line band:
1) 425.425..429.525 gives -0.024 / 21.9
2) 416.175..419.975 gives -0.106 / 22.7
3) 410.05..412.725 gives 0.096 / 21.5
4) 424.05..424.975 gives -0.010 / 22.1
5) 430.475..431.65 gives 0.074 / 20.3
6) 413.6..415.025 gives -0.055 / 23.1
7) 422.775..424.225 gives -0.019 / 22.2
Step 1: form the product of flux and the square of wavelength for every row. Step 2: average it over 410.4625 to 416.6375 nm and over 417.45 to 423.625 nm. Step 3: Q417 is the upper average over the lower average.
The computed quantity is 1.01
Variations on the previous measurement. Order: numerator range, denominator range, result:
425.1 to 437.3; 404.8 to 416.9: 1.05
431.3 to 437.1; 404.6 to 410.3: 1.11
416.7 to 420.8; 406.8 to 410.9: 1.11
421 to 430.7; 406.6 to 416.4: 1.05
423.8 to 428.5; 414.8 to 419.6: 1.01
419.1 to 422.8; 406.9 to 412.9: 1.07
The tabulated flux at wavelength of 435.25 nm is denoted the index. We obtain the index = 21.3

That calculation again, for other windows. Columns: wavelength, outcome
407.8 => 21.6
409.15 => 23.1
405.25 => 23.1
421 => 22.7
